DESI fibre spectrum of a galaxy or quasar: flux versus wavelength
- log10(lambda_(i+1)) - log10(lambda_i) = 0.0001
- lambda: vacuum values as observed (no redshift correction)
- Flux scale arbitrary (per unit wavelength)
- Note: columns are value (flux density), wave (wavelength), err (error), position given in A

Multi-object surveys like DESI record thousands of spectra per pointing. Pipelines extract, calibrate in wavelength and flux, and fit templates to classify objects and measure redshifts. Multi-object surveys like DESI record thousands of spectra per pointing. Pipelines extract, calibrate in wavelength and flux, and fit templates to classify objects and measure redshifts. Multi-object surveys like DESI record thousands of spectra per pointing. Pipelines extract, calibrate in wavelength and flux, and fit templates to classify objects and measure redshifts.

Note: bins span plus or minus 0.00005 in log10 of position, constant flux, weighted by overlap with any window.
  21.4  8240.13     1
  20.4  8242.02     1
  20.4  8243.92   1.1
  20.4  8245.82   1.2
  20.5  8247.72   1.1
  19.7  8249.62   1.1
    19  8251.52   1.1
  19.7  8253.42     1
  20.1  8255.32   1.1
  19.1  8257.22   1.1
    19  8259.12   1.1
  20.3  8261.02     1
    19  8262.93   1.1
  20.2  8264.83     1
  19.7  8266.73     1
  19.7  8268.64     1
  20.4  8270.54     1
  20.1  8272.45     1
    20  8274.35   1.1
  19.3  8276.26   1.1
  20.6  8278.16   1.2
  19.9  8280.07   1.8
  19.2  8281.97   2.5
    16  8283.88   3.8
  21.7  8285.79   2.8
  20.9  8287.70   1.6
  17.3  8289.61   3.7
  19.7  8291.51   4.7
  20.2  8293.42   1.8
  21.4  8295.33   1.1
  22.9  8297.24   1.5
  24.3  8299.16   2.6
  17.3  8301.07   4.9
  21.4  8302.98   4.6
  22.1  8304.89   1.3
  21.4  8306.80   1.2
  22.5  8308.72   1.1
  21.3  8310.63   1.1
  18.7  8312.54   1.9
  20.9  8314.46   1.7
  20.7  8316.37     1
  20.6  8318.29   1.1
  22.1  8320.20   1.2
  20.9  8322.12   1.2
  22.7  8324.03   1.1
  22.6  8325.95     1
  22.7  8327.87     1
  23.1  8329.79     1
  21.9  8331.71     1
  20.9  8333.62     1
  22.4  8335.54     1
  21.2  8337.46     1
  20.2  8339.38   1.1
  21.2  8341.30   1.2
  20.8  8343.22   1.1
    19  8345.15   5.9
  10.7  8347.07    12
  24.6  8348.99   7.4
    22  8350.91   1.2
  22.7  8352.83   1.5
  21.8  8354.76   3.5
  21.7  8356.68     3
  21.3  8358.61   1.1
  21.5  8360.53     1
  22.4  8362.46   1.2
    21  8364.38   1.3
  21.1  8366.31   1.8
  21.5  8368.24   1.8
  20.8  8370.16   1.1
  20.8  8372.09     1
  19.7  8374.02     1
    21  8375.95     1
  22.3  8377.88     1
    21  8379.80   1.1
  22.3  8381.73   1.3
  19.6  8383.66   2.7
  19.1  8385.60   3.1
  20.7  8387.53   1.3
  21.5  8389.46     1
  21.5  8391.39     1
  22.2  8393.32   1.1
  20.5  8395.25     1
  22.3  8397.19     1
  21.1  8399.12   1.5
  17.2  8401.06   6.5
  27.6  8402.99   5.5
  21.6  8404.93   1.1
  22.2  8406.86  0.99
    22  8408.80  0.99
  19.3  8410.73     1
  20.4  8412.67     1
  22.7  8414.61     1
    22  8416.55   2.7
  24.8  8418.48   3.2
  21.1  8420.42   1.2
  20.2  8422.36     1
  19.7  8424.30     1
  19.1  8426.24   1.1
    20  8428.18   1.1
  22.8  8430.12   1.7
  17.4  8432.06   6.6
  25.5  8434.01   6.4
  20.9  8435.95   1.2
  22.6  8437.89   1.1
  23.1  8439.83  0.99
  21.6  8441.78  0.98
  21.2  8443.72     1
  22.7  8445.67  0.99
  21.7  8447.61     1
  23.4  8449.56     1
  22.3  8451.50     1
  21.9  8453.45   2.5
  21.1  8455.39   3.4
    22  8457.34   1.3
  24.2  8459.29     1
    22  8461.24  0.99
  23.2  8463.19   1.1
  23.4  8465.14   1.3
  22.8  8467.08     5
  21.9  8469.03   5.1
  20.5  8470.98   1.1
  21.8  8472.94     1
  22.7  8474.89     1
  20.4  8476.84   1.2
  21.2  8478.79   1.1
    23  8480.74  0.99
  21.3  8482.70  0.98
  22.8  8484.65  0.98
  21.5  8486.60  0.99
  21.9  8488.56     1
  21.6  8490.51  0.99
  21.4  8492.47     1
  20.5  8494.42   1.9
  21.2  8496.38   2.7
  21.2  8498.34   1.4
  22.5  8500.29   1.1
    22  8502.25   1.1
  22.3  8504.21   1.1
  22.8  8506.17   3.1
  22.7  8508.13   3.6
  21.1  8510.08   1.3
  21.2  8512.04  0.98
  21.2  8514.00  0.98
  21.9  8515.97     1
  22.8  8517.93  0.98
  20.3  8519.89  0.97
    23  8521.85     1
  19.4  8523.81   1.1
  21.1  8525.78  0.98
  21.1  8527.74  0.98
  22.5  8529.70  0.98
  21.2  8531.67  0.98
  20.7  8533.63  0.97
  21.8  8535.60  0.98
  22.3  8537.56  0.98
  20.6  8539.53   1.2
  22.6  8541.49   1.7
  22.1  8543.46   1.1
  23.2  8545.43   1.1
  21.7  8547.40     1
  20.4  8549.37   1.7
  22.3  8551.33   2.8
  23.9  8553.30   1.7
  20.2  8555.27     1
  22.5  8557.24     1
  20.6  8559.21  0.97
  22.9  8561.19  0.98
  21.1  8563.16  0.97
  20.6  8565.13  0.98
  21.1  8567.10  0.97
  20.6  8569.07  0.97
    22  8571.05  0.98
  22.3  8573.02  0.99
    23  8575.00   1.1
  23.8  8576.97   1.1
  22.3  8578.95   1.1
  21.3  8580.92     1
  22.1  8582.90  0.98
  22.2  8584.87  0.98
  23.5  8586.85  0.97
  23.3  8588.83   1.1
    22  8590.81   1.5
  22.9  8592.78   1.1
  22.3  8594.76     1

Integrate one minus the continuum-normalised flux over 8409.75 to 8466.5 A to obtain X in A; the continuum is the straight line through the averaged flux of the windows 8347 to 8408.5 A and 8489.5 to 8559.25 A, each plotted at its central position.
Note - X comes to -0.9 A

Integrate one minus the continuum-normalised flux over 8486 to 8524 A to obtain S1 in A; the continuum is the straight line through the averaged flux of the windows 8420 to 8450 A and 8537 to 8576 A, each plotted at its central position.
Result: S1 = -0.1 A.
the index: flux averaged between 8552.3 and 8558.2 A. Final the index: 22.2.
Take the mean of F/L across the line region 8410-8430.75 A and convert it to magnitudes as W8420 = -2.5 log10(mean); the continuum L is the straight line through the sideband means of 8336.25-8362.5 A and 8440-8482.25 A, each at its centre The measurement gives 0.03 mag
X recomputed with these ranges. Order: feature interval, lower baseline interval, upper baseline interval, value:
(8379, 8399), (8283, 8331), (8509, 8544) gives 0.1 A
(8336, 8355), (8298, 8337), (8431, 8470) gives 1.1 A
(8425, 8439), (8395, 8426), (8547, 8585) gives 0.2 A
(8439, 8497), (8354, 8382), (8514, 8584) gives -1.2 A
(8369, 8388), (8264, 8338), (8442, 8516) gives 0.5 A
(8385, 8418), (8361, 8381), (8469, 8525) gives -0.3 A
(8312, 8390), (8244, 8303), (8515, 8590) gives -2.3 A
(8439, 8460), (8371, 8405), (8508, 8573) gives -0.9 A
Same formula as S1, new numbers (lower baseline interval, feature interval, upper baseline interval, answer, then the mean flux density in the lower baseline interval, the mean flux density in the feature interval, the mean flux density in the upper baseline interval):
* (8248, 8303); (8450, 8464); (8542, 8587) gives -0.8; 19.9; 22.4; 22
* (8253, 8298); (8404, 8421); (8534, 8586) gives -0.8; 19.8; 21.8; 21.9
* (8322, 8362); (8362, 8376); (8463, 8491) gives 0.3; 21.3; 21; 22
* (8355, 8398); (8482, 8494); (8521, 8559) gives -0.1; 21.2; 21.7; 21.7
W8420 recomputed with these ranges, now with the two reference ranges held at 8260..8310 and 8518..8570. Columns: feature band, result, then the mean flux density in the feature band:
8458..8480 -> -0.050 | 22.2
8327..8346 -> -0.041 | 21.3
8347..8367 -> -0.041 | 21.4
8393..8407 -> -0.048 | 21.8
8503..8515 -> -0.025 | 21.9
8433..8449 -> -0.068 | 22.4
